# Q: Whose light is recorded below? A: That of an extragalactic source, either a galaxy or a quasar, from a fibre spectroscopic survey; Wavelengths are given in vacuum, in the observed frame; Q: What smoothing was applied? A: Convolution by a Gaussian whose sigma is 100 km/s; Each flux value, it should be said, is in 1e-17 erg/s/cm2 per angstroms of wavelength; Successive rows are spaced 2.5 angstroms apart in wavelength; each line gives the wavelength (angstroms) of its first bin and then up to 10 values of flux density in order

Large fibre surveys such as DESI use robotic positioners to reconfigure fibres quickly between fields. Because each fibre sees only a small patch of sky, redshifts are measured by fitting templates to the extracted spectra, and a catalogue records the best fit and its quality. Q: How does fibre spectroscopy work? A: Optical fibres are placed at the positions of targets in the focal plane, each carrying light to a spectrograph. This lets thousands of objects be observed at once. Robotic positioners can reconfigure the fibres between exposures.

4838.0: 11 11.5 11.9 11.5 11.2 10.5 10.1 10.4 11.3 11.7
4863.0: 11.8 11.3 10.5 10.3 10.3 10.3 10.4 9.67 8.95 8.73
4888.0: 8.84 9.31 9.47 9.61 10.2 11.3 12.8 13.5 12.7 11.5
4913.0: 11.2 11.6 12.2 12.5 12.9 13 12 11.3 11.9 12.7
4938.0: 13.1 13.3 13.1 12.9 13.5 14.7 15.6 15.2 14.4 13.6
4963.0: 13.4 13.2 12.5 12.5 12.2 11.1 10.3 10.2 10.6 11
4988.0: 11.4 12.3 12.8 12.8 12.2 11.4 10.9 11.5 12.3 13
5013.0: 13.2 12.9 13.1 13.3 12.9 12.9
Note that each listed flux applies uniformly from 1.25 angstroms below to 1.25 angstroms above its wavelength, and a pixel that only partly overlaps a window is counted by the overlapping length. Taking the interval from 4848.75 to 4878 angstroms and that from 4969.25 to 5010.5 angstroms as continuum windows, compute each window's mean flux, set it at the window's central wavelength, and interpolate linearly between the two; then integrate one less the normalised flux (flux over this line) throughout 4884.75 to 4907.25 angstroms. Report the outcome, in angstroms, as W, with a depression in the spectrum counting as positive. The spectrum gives 1.0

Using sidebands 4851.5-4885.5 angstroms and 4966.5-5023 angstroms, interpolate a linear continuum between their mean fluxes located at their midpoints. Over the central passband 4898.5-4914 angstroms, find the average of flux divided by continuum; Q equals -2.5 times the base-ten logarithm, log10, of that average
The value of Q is -0.11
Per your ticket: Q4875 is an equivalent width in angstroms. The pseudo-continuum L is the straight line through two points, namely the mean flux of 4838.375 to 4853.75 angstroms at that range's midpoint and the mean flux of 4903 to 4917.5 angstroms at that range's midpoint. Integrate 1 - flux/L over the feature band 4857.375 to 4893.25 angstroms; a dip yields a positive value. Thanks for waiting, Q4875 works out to 4.3 angstroms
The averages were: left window 11.1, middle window 10.2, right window 12.2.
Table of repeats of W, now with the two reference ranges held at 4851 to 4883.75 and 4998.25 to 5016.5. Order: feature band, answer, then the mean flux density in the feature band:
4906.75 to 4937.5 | -2.6 angstroms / 12.1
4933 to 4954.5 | -3.9 angstroms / 13.5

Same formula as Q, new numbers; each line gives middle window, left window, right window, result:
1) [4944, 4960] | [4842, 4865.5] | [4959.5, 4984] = -0.208 mag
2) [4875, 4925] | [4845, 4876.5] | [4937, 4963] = 0.123 mag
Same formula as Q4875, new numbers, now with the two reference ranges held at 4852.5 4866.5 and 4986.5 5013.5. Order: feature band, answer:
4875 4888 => 2.1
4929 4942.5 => -0.9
